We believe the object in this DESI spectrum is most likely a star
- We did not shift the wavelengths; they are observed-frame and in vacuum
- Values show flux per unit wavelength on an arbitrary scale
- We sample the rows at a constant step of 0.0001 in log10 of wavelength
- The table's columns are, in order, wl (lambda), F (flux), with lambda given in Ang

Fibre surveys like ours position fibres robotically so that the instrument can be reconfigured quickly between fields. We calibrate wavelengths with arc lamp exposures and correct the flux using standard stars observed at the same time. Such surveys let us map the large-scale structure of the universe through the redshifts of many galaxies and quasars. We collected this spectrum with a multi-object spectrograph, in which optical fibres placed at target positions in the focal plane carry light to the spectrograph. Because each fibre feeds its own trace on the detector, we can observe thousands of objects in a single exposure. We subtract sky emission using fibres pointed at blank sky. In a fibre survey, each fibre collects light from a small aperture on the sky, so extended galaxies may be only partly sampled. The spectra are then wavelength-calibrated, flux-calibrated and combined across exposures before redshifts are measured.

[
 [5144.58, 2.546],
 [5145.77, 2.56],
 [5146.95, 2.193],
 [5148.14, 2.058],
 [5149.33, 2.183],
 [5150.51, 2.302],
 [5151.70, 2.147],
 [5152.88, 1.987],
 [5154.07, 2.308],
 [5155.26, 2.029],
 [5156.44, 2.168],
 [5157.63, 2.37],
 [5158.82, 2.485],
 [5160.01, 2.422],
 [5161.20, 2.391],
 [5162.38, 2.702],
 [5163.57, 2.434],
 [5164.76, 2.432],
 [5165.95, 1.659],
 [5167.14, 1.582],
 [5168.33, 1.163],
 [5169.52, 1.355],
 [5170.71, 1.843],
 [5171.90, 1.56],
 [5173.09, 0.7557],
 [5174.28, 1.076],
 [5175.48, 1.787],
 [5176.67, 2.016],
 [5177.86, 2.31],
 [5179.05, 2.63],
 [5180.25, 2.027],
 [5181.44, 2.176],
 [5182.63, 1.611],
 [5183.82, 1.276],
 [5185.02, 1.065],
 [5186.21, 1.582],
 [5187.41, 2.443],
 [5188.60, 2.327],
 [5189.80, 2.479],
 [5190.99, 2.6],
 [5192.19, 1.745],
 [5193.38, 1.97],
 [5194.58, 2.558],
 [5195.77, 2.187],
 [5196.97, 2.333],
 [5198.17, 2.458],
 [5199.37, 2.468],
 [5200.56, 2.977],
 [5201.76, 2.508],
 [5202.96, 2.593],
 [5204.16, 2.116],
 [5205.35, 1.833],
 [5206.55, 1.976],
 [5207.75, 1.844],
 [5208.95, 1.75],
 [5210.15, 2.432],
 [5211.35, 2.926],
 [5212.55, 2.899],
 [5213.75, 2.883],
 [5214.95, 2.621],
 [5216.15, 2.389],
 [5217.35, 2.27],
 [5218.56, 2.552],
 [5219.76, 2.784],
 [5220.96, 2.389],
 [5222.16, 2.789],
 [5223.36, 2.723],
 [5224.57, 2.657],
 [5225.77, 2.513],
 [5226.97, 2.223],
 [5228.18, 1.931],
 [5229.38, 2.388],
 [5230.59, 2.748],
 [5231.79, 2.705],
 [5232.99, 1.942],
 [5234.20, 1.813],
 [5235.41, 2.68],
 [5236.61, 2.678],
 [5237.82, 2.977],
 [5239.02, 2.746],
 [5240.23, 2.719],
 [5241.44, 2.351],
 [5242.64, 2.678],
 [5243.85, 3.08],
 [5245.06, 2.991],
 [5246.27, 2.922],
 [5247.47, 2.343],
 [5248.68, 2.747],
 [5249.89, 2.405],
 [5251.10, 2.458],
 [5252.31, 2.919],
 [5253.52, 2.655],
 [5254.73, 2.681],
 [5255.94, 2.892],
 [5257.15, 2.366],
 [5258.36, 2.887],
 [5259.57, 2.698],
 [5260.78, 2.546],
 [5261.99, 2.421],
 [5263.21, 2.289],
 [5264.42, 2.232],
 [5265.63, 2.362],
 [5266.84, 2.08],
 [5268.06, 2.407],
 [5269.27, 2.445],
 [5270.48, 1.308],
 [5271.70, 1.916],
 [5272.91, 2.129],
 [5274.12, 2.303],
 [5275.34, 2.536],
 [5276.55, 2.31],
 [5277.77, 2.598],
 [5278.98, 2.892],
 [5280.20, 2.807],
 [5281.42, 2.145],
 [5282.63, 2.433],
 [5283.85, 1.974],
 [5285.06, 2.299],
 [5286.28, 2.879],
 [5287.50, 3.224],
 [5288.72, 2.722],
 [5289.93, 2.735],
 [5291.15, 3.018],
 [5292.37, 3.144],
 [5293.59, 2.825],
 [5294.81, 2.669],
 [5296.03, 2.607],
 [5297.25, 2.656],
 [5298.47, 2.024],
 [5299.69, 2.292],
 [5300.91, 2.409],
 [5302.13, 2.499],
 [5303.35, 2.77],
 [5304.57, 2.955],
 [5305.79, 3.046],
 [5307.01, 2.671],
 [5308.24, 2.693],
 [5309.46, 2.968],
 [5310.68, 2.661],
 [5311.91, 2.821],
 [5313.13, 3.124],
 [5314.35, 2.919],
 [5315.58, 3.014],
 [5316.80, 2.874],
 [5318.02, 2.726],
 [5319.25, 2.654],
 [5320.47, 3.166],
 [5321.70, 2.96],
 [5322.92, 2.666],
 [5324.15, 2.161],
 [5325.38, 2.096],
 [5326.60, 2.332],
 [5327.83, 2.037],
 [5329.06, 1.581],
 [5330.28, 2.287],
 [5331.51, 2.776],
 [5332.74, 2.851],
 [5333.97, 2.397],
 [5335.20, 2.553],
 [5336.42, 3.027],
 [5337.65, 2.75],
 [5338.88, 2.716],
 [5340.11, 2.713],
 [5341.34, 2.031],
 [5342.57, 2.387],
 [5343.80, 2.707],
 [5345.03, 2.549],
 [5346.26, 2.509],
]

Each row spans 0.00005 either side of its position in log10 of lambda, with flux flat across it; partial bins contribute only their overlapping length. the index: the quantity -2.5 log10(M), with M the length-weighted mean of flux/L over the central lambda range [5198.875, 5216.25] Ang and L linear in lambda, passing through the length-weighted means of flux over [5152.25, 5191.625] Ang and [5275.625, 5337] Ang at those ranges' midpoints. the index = -0.13 mag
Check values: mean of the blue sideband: 1.97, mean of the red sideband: 2.64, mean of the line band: 2.42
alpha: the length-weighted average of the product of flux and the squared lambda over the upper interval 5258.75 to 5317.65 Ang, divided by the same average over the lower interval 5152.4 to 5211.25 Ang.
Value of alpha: 1.3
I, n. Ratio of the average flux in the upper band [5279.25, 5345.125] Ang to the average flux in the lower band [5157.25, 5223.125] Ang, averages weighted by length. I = 1.22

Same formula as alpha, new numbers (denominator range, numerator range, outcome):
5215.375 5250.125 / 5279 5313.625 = 1.07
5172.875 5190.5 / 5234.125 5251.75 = 1.46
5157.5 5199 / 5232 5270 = 1.32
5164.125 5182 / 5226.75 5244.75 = 1.47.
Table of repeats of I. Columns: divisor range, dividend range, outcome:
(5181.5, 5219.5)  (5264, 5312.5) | 1.13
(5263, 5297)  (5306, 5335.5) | 1.06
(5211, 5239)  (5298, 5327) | 1.06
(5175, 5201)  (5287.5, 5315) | 1.29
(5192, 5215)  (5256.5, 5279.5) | 1.00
